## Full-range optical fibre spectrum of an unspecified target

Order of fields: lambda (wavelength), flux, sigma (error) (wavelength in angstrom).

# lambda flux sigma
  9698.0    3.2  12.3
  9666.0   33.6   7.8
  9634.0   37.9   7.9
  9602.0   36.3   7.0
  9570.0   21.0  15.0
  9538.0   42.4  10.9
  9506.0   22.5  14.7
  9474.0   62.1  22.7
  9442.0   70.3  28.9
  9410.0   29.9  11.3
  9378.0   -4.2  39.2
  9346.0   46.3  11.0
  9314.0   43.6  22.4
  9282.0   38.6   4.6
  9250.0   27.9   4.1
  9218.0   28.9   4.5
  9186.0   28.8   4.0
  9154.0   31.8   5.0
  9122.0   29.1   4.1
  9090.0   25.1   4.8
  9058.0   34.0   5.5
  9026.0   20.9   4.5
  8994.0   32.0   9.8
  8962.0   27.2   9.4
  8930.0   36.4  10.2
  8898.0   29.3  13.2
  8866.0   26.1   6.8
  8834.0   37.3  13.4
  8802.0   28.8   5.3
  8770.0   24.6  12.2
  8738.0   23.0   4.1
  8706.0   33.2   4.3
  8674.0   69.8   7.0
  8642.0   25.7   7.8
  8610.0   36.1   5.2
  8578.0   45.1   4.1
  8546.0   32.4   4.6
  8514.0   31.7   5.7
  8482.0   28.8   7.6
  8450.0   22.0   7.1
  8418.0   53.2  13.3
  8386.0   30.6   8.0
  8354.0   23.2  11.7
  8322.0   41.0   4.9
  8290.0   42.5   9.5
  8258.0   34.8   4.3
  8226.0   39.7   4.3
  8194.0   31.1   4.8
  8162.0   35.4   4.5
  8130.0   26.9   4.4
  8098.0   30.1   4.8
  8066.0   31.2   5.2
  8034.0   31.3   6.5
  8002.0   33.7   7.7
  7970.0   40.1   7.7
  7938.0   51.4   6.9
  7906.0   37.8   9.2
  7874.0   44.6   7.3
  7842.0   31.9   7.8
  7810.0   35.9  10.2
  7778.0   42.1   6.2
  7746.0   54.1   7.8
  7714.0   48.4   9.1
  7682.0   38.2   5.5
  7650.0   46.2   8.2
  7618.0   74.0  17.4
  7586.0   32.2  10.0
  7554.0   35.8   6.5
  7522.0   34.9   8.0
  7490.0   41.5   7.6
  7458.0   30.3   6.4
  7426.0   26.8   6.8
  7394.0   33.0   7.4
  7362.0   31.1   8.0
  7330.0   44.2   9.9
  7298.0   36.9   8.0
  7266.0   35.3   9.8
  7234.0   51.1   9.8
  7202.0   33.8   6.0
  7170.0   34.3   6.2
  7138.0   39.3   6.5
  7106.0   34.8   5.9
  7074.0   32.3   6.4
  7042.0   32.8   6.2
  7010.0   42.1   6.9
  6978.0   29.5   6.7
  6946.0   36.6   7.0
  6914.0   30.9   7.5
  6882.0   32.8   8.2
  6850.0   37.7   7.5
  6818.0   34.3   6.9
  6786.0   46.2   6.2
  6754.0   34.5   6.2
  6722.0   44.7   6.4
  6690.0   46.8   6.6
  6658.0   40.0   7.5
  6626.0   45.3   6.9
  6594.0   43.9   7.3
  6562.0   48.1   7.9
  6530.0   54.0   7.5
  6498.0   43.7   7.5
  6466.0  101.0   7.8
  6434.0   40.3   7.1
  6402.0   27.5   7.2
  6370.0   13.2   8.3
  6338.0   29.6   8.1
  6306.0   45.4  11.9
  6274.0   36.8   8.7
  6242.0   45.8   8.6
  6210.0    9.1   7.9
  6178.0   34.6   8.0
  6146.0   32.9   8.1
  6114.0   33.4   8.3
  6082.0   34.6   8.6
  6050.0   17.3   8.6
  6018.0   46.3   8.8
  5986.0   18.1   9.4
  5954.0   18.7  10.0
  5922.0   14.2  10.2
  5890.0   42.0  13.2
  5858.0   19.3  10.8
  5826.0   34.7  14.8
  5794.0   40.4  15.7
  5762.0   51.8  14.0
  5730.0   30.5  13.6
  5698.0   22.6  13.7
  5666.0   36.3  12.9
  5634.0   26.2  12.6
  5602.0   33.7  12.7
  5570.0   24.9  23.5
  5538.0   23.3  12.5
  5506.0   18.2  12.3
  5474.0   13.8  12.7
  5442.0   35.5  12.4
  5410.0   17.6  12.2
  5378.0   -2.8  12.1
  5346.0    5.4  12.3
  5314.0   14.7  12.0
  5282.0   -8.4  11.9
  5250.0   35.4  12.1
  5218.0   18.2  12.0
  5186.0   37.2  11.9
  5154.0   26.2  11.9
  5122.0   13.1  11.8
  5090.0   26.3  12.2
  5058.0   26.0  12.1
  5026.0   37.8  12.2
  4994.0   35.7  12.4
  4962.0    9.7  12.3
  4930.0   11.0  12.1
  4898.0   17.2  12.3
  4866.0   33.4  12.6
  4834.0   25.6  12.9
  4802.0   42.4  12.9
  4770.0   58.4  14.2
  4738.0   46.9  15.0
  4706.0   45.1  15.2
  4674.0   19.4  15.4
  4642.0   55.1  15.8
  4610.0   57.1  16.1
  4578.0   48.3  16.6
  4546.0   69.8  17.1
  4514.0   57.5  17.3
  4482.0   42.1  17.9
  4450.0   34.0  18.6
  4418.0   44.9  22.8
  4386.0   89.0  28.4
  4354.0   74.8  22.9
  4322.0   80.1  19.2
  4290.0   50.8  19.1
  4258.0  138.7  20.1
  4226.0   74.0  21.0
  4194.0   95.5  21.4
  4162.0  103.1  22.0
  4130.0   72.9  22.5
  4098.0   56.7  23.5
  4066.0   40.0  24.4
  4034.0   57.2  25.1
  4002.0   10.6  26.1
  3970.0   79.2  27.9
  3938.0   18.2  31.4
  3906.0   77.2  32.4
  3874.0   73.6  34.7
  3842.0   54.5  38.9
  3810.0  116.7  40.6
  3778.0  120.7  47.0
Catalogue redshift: 0.732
